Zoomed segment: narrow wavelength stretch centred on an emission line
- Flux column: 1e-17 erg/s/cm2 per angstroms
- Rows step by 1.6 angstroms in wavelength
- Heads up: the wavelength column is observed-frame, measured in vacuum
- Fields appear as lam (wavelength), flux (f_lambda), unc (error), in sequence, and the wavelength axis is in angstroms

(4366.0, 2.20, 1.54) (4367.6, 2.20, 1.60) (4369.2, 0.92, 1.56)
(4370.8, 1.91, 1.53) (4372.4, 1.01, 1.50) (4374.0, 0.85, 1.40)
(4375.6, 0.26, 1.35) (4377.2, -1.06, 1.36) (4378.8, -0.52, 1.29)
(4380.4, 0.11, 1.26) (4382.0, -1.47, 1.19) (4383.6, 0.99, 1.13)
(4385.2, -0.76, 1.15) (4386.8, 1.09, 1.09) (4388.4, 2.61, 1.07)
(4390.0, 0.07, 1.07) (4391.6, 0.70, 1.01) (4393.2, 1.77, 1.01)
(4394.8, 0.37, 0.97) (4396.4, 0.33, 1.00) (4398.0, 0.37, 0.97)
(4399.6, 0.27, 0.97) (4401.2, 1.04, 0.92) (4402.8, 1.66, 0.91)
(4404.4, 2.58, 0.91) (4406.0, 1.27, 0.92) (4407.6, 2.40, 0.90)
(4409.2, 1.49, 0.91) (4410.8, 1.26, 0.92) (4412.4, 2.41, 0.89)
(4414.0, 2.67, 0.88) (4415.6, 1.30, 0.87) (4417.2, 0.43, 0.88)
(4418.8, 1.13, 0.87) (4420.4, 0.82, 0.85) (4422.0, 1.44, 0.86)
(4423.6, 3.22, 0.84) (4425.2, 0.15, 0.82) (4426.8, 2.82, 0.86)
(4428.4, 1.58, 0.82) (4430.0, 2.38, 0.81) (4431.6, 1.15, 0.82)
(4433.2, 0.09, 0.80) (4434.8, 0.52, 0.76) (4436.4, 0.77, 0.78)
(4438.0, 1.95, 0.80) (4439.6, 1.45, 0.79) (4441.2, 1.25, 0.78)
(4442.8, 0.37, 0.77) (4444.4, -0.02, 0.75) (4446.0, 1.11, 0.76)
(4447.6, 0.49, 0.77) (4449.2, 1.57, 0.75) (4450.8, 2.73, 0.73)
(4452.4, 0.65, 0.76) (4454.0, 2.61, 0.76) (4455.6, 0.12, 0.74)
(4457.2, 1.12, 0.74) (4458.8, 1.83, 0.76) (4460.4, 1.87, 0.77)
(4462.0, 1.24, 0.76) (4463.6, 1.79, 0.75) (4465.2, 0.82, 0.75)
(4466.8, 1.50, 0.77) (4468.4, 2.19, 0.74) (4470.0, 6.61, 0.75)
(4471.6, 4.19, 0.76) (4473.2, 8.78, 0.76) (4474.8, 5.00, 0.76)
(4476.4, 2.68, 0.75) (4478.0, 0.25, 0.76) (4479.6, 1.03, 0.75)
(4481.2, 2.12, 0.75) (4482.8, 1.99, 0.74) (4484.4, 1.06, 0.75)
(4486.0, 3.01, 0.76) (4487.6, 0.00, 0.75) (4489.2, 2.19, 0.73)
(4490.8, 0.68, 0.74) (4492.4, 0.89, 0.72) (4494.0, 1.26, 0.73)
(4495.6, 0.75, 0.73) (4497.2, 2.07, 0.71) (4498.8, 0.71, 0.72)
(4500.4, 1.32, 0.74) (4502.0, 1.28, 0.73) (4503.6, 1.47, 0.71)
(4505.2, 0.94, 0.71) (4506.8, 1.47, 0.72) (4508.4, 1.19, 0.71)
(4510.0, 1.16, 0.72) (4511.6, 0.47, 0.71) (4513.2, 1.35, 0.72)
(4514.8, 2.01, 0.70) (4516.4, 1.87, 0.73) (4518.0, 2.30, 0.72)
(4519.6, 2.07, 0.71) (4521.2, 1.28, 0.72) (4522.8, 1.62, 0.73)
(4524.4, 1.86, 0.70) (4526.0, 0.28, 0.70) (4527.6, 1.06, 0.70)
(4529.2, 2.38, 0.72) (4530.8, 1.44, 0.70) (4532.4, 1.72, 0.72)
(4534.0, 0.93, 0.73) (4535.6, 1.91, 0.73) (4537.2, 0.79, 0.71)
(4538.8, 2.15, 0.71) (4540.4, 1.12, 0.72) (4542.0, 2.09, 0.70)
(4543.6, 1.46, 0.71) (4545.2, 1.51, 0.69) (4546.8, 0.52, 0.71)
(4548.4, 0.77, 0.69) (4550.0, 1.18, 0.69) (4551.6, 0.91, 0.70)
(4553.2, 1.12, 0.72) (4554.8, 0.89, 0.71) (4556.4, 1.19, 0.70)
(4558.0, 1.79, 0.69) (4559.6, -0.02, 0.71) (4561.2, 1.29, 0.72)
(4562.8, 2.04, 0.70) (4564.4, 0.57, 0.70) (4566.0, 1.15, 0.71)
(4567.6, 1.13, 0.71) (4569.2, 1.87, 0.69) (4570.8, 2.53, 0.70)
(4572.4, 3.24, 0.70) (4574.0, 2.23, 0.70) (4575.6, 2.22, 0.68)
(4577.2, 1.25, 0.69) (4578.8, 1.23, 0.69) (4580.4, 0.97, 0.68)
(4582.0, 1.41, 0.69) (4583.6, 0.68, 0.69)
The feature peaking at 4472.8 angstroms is [O II] 3727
